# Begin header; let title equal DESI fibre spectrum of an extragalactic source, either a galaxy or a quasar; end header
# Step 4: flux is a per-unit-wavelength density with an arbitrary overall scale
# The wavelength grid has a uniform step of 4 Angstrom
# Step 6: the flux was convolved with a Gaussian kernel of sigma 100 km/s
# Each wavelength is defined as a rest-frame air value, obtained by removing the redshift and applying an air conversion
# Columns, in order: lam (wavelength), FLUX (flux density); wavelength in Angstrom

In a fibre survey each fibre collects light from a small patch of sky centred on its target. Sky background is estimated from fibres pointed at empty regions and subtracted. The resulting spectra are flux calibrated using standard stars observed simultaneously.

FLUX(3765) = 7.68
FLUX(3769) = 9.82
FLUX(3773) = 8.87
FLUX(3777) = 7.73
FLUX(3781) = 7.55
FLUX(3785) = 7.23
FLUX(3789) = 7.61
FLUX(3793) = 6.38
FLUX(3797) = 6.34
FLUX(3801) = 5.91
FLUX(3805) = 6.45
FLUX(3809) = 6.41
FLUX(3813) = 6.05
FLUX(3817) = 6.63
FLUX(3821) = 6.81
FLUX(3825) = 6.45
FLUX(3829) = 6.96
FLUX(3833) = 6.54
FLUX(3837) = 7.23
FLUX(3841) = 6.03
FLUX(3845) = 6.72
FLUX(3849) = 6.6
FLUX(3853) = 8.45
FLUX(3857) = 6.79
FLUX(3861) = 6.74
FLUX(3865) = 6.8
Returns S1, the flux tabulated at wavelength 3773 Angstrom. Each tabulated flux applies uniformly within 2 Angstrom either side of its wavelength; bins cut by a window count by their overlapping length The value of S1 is 8.87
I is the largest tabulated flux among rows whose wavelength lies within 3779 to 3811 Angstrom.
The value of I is 7.61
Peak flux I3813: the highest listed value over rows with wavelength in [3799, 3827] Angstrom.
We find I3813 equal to 6.81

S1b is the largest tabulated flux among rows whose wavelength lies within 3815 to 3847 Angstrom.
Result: 7.23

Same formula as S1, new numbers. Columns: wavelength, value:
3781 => 7.55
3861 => 6.74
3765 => 7.68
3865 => 6.8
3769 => 9.82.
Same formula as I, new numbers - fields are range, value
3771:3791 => 8.87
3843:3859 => 8.45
